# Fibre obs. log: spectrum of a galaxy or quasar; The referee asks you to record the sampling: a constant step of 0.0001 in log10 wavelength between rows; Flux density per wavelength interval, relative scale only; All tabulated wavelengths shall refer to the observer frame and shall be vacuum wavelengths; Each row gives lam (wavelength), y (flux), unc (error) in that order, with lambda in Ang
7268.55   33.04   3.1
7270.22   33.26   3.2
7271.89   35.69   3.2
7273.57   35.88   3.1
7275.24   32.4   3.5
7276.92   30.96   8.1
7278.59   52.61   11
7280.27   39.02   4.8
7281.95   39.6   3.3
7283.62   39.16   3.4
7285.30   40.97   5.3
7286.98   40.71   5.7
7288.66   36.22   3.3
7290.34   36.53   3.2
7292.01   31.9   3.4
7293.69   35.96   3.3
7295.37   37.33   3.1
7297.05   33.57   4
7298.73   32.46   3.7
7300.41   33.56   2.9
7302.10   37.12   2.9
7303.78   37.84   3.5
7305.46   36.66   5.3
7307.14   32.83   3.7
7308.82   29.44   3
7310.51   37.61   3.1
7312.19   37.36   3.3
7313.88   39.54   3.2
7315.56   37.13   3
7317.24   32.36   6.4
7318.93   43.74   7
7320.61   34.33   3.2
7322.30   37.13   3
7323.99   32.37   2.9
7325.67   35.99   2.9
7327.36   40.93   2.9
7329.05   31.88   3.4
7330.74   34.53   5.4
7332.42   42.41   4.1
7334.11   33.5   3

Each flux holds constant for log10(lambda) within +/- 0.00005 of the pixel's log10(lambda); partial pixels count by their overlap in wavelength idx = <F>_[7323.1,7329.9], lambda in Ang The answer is 35.3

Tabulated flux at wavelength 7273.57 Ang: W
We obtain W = 35.88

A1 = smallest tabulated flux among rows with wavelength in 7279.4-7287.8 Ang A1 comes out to 39.02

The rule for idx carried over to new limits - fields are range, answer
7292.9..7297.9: 35.6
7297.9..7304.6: 35.2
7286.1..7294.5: 36.3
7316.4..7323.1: 36.9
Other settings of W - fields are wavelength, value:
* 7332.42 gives 42.41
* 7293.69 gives 35.96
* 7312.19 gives 37.36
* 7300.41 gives 33.56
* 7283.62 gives 39.16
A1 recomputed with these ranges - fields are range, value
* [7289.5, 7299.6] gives 31.9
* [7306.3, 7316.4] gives 29.44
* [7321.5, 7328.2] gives 32.37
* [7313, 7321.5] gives 32.36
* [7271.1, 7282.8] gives 30.96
